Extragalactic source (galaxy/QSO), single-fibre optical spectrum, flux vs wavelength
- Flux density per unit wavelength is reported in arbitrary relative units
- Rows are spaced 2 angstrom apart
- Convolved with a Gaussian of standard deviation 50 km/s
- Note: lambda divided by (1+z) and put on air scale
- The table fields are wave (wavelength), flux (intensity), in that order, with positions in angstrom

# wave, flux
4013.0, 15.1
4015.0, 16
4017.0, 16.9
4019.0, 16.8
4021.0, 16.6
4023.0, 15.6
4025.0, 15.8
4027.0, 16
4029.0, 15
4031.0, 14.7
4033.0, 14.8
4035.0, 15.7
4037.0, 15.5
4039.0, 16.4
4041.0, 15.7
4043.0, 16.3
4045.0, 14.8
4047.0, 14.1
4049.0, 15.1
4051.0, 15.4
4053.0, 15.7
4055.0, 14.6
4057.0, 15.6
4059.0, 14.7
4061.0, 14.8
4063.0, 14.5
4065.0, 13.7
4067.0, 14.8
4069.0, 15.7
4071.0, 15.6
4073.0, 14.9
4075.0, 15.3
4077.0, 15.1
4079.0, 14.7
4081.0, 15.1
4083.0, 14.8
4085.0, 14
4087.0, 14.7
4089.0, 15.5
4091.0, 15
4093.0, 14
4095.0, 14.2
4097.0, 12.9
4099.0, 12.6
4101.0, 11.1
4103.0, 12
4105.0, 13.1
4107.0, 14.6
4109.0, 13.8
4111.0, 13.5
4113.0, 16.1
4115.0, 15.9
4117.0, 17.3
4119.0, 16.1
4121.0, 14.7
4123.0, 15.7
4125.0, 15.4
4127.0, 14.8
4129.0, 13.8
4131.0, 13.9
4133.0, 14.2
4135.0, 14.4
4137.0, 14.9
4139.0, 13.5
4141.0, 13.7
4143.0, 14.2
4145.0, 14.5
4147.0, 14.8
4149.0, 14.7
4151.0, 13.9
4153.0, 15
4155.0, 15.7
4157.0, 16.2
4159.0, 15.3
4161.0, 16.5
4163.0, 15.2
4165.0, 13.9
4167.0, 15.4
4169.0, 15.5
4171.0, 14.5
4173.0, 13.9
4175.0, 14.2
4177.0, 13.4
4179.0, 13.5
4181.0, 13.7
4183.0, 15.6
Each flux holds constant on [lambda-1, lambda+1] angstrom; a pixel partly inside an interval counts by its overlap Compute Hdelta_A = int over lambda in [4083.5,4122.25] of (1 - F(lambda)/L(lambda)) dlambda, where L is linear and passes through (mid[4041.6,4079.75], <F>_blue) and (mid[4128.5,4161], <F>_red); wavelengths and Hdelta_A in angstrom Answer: 1.4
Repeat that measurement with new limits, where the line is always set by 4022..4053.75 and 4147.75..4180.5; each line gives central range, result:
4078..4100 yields 1.22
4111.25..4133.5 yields -0.35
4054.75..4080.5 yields 0.55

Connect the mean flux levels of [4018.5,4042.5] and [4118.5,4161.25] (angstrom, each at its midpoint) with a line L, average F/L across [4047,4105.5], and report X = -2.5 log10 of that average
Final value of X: 0.06 mag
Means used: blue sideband 15.7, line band 14.5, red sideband 14.8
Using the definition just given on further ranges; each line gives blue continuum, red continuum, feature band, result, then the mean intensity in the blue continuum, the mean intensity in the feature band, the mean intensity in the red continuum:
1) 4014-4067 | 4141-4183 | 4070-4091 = 0.01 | 15.4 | 15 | 14.7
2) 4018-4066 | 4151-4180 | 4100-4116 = 0.10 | 15.3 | 13.8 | 14.8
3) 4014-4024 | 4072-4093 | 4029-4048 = 0.04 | 16.4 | 15.3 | 14.9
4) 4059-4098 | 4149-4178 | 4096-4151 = 0.04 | 14.7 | 14.3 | 14.9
